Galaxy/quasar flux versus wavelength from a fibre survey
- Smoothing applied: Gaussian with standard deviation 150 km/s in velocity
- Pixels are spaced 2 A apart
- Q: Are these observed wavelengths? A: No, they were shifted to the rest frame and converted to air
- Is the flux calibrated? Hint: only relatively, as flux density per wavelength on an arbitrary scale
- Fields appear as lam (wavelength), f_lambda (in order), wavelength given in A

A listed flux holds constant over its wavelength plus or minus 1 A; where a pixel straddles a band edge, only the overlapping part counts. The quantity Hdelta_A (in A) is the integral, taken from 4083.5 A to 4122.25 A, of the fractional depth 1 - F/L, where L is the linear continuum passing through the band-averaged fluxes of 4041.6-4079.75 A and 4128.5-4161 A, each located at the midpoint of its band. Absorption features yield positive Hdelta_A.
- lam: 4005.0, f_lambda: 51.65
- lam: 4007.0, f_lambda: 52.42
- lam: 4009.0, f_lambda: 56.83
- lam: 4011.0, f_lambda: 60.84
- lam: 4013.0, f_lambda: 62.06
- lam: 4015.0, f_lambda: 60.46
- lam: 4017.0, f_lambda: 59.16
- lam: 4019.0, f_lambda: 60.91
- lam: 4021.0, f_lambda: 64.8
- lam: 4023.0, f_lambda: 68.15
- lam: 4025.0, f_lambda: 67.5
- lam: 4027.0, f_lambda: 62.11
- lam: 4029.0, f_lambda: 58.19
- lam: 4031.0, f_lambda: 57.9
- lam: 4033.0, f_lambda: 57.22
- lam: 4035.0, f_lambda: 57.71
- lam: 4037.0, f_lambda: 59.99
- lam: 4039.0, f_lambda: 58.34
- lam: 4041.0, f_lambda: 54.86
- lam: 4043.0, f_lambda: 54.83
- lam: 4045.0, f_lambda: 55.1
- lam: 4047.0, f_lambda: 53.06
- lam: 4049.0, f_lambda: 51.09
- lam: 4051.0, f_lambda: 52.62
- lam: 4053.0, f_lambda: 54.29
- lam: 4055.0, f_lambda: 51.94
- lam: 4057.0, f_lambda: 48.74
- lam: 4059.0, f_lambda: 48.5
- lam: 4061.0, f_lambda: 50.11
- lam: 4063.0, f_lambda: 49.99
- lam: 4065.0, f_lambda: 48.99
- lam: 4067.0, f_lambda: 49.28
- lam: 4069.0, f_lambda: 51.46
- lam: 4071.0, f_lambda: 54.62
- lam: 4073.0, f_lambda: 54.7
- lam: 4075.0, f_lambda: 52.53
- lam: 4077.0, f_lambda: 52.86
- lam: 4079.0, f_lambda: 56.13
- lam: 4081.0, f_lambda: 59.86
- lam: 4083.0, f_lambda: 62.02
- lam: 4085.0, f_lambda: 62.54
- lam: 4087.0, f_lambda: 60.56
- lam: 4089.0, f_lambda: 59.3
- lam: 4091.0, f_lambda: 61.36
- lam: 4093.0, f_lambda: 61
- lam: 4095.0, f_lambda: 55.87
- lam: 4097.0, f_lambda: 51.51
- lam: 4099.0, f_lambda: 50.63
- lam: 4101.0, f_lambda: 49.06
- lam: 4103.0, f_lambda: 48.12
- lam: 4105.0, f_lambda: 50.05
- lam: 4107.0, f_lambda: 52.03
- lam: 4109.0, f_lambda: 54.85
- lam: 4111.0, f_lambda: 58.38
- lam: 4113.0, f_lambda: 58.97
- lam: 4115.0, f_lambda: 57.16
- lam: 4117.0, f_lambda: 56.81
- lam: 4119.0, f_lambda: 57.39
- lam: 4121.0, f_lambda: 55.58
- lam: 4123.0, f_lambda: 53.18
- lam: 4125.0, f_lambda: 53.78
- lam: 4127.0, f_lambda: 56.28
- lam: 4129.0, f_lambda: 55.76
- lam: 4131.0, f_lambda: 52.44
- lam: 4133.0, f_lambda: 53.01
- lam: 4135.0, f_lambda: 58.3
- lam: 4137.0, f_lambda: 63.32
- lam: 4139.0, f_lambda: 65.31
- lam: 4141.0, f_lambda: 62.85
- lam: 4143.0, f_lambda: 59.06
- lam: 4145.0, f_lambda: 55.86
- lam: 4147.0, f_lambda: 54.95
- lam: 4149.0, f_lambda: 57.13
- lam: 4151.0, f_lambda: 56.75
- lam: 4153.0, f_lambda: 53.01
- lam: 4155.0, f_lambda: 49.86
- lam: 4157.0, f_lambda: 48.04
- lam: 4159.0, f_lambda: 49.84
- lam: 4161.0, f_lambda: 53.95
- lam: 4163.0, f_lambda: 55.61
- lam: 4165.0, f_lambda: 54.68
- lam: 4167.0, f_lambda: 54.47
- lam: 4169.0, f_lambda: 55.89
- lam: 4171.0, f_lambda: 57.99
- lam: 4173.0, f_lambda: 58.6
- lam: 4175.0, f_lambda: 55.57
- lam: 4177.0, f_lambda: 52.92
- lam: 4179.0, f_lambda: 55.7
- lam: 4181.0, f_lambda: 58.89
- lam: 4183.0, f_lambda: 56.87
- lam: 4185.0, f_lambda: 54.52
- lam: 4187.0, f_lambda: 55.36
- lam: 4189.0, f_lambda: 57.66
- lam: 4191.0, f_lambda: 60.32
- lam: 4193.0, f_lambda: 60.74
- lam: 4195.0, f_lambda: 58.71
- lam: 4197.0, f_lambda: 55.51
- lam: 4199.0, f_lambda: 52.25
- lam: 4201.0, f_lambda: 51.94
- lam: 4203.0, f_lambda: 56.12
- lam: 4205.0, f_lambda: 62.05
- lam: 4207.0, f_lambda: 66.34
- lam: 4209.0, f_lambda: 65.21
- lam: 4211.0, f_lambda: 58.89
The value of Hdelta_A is -1.4 A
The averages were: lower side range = 52.2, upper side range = 55.9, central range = 55.9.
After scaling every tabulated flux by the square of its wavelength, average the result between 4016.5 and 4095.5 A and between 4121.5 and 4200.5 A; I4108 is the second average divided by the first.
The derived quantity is 1.04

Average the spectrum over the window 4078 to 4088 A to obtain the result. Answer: 60.2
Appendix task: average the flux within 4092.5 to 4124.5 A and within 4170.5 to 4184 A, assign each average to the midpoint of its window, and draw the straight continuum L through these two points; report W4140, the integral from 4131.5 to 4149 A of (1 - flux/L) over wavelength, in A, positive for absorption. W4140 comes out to -1.1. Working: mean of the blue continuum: 54.3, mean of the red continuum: 56.6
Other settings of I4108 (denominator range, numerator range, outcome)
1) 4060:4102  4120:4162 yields 1.04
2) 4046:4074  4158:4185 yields 1.14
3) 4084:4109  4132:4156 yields 1.07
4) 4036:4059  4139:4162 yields 1.08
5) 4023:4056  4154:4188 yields 1.02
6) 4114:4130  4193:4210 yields 1.09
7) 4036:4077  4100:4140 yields 1.09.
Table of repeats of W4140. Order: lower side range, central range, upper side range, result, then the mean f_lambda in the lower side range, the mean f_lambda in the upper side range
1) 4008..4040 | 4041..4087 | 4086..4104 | 3.2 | 60.8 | 55.3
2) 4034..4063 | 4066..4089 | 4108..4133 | -0.7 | 53.5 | 55.8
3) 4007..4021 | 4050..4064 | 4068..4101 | 1.7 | 59.8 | 56.5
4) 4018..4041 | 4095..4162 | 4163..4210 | 4.2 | 60.9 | 57.3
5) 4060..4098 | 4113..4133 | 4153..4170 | -0.5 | 55.5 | 52.8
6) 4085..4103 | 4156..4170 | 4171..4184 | 0.8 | 56.1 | 56.5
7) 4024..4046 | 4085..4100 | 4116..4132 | -0.3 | 58.5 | 55.2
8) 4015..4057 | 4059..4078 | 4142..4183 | 1.9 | 57.8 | 55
